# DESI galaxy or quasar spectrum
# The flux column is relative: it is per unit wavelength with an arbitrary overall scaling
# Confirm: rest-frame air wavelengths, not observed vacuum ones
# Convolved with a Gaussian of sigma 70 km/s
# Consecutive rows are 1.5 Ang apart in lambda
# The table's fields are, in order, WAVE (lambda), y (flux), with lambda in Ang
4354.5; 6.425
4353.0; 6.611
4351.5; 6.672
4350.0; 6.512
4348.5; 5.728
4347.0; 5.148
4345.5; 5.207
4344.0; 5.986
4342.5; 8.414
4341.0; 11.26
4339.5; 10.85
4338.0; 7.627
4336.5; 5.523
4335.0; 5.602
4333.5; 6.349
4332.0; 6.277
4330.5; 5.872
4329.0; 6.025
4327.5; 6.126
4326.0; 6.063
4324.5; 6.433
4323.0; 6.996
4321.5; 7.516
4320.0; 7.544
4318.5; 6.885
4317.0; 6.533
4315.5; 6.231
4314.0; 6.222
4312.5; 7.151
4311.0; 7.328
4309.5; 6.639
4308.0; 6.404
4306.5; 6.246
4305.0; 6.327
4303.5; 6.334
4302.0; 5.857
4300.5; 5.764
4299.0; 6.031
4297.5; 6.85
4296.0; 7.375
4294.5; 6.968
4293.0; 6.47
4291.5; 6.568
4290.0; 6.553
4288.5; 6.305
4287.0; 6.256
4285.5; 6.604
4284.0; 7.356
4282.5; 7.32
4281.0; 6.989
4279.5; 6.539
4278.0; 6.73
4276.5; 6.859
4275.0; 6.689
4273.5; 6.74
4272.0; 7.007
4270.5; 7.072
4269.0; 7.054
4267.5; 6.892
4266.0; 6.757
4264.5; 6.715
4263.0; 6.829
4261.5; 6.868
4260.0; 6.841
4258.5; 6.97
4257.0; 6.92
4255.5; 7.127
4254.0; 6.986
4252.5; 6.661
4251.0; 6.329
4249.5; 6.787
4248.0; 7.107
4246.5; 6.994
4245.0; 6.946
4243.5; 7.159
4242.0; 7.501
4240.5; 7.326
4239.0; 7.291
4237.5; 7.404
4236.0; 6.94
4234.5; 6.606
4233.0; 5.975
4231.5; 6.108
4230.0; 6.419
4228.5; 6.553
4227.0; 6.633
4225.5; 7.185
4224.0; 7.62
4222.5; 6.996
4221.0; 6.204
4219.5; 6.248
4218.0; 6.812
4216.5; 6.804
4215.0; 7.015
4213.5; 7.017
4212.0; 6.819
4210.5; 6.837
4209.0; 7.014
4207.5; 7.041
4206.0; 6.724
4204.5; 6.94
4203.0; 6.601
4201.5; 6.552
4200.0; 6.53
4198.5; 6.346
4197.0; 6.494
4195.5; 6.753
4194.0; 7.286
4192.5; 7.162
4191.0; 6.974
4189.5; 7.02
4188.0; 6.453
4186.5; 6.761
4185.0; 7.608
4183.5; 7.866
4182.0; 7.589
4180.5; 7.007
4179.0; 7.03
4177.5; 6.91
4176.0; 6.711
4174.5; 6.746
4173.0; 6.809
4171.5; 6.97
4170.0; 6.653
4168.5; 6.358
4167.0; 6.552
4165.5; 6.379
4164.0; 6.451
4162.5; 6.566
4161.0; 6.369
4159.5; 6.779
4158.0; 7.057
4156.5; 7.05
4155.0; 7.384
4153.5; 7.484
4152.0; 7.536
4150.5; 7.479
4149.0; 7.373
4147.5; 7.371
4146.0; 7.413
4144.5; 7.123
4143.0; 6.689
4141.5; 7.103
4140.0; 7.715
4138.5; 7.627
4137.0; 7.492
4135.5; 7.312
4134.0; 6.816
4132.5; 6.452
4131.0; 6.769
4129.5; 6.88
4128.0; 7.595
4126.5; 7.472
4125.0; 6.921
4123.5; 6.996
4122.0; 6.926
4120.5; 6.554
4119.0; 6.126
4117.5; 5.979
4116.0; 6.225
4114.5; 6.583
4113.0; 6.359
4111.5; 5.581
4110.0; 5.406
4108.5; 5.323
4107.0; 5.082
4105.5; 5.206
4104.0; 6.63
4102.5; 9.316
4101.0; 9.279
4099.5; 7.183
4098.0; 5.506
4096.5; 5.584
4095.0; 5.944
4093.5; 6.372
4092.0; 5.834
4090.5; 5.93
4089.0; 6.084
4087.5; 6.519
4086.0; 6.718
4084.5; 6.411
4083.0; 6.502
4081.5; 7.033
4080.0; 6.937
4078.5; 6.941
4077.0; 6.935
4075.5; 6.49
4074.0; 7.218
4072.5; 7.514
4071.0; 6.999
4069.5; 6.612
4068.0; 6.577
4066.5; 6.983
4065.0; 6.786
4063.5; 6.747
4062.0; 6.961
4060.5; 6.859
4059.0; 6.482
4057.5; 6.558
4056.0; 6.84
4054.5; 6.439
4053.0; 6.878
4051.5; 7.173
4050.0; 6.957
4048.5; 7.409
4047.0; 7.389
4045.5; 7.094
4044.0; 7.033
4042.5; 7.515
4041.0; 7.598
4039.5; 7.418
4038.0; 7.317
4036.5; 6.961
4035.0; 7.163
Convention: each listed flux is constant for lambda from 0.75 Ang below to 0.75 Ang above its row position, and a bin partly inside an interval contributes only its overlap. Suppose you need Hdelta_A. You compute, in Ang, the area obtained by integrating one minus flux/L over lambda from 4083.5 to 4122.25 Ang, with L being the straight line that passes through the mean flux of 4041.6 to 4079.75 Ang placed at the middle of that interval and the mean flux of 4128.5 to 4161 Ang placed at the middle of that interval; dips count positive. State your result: 4.00 Ang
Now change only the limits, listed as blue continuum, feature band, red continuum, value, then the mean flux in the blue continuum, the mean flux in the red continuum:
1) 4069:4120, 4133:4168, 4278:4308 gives -3.1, 6.48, 6.56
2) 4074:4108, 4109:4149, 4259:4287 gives -1.2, 6.57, 6.87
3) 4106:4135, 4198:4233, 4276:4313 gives -1.0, 6.42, 6.63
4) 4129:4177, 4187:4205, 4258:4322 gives 0.4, 6.98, 6.72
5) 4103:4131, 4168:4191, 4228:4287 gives -1.3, 6.36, 6.86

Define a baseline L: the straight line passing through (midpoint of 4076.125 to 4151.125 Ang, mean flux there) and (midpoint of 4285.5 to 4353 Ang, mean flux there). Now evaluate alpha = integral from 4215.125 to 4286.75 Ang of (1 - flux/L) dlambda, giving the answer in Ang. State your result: -2.0 Ang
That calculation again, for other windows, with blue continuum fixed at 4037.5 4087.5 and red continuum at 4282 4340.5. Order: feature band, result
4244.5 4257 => -0.2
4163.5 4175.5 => 0.4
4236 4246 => -0.7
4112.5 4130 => 0.4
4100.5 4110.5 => 0.5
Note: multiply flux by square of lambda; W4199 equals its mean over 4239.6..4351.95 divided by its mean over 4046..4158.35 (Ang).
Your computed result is 1.09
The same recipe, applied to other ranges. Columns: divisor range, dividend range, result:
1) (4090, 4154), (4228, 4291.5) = 1.08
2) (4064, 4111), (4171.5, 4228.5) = 1.11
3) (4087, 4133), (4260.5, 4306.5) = 1.12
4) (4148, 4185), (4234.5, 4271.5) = 1.04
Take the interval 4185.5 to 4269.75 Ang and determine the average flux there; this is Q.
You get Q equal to 6.84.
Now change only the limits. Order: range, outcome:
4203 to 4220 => 6.84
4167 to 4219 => 6.88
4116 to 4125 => 6.53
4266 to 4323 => 6.71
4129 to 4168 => 7.04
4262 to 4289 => 6.82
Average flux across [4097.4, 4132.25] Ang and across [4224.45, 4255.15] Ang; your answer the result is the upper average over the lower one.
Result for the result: 1.0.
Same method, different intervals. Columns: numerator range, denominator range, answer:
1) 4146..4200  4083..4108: 1.08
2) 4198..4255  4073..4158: 1.01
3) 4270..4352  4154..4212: 0.98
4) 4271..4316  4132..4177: 0.95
